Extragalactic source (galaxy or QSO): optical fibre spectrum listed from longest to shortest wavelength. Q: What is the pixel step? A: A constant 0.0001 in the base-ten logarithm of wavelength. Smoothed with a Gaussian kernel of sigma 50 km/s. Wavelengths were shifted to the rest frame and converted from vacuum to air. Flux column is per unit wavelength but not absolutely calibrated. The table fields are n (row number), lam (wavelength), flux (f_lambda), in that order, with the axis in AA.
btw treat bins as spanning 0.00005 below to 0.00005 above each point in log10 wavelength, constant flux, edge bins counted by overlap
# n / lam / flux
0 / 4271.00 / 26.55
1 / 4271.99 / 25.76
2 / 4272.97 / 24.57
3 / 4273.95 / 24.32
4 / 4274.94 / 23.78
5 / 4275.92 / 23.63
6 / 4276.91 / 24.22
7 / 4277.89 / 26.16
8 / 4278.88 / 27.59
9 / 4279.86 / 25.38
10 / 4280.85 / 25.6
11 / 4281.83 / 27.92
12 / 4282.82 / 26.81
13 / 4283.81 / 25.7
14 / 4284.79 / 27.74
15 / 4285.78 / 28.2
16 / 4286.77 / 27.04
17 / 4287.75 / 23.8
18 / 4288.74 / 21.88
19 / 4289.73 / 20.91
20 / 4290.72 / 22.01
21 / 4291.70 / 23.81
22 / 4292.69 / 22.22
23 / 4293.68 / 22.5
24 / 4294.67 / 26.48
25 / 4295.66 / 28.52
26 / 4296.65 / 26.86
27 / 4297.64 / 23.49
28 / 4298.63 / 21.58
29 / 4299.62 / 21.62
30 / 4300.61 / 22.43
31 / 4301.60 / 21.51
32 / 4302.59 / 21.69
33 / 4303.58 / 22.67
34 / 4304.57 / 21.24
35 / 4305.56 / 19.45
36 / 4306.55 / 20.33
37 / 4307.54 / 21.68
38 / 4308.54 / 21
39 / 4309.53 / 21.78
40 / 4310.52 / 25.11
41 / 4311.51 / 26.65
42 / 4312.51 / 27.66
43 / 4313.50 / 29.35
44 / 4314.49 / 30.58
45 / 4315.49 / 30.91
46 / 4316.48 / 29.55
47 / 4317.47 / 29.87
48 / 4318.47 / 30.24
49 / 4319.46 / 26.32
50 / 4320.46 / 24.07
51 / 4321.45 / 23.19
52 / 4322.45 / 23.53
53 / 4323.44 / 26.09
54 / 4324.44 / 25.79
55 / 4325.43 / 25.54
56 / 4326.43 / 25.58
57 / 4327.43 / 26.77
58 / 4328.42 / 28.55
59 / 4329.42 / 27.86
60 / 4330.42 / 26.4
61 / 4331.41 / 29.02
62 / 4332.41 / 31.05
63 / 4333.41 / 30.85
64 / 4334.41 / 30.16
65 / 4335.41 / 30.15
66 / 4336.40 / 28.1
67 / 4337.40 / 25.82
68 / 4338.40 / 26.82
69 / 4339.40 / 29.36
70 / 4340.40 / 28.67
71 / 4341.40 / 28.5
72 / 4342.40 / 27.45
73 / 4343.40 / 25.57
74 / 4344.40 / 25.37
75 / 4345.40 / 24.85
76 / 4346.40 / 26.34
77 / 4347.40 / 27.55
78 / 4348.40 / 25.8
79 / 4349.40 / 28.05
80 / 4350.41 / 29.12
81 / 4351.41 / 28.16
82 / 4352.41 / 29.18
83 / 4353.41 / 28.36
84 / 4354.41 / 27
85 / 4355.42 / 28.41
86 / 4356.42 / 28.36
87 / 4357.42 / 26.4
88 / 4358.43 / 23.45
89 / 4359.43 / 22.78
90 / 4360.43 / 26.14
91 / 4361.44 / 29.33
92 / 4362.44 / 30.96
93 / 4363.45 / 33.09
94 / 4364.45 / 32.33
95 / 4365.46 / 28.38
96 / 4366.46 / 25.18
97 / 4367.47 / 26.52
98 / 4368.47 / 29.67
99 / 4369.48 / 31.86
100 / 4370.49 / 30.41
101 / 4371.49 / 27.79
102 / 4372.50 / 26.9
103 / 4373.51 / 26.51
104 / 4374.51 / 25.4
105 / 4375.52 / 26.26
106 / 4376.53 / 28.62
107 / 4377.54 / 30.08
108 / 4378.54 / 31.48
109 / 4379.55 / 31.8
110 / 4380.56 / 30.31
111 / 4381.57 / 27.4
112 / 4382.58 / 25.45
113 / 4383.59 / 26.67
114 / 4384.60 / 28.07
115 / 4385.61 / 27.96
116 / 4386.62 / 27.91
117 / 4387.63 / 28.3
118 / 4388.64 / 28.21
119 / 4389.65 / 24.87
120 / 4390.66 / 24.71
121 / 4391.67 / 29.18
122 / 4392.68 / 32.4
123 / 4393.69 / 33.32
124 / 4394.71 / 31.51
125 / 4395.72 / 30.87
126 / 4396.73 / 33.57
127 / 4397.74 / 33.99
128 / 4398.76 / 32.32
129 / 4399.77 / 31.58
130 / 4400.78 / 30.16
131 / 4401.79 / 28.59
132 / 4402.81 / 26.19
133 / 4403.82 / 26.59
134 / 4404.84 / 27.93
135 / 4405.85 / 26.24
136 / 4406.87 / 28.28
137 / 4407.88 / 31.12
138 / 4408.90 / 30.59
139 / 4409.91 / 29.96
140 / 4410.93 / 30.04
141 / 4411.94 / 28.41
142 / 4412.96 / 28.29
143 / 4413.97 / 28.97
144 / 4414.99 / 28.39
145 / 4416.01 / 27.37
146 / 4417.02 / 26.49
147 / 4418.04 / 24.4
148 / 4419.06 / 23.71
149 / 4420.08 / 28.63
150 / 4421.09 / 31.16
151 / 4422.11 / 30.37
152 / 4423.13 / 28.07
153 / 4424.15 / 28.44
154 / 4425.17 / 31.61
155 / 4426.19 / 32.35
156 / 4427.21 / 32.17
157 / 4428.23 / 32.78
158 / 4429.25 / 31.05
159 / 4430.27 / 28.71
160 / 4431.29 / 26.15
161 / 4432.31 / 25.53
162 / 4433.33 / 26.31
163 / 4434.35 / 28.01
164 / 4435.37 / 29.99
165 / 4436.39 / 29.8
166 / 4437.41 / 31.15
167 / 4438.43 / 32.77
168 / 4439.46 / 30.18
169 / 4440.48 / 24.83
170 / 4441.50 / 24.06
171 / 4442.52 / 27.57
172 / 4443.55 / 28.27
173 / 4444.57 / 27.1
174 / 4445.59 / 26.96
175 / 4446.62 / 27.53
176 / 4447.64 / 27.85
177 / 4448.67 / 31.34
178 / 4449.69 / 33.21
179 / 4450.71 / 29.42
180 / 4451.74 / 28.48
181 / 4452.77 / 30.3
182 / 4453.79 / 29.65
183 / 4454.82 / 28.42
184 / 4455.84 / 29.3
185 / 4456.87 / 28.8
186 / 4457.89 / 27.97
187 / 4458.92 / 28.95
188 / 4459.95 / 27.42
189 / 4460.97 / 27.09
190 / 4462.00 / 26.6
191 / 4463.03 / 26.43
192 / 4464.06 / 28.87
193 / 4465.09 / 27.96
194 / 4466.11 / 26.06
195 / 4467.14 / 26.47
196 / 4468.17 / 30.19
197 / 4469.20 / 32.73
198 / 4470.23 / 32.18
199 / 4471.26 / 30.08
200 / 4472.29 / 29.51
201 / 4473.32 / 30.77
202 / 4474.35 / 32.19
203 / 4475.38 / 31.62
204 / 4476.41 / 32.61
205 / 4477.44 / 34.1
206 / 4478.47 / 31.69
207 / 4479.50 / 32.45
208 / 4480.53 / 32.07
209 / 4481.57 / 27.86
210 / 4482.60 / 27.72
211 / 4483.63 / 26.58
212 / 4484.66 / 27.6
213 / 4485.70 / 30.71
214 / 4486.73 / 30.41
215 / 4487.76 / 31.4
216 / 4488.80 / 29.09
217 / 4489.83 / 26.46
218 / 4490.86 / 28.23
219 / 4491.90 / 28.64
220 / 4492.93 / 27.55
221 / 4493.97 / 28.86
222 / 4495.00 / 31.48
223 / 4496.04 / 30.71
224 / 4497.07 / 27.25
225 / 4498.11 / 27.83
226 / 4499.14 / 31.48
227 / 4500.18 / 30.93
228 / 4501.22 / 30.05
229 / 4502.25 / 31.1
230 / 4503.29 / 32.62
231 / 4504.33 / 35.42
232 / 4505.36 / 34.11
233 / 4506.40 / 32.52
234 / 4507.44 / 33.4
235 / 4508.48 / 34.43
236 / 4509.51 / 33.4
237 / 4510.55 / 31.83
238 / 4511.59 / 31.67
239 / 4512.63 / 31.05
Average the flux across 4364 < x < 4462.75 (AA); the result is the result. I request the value 28.8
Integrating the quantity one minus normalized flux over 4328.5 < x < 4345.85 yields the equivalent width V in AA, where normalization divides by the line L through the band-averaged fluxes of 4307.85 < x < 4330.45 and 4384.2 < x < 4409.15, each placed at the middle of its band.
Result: -0.5 AA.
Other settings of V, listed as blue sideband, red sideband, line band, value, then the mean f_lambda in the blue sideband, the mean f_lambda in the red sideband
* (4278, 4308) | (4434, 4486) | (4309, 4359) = -4.2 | 24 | 29.2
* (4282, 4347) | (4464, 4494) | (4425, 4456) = -0.3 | 25.8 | 29.8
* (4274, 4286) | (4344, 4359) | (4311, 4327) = -0.4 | 25.9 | 27.1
